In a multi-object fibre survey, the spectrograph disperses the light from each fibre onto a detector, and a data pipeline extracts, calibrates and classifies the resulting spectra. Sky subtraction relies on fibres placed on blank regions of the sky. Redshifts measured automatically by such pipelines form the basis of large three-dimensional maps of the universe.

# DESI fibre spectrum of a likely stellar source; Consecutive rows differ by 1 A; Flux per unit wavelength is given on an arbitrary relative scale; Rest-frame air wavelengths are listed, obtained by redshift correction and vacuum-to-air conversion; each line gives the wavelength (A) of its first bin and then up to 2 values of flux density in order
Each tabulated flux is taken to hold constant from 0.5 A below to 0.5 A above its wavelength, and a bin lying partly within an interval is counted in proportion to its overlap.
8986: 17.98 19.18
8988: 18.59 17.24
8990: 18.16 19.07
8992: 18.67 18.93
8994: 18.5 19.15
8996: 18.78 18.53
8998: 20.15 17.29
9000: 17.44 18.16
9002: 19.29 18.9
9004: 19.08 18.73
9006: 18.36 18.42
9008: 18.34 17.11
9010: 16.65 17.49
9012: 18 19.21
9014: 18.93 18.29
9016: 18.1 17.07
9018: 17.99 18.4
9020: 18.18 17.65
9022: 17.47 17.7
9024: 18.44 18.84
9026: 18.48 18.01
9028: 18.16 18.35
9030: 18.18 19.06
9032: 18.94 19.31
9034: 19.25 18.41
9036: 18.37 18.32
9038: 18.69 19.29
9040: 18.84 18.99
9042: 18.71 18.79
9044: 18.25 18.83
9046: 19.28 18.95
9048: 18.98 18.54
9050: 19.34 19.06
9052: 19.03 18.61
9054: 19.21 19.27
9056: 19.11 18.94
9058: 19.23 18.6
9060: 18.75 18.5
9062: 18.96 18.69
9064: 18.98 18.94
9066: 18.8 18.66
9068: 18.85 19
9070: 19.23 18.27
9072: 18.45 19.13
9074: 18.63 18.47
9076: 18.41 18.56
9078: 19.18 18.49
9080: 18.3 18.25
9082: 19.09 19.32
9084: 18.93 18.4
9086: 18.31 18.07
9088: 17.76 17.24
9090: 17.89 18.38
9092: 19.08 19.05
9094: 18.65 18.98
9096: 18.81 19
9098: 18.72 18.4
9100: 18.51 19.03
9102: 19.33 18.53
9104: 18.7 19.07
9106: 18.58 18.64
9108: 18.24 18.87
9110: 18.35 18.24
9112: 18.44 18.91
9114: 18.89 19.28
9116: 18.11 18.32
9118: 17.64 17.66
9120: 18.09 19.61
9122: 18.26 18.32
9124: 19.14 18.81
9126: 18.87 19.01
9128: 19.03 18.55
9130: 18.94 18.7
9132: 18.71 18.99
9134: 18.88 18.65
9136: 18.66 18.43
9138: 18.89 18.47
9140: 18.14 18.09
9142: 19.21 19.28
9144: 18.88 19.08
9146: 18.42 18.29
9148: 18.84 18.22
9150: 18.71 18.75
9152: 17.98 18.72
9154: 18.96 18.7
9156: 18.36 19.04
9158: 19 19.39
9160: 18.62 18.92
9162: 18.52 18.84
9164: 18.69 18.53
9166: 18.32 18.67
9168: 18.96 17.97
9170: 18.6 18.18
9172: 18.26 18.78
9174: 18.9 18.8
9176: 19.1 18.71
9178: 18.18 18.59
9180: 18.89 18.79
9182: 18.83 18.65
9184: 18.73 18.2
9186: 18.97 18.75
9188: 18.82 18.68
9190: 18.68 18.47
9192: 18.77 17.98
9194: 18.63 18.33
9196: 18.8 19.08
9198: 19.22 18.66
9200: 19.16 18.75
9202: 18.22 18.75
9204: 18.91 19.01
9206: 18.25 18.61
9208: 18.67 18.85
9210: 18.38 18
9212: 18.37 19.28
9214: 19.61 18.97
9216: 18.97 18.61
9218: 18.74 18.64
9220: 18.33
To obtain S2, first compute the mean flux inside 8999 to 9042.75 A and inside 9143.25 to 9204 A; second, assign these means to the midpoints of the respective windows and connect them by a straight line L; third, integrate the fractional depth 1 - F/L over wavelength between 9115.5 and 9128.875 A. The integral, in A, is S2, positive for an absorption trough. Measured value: 0.0 A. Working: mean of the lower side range 18.4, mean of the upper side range 18.7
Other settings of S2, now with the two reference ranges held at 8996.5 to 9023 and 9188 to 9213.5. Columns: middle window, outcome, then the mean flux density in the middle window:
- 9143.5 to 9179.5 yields -0.2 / 18.7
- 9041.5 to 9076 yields -1.0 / 18.8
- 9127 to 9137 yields -0.2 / 18.8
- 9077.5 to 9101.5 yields -0.2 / 18.6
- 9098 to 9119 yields -0.2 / 18.6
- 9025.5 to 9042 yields -0.4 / 18.7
